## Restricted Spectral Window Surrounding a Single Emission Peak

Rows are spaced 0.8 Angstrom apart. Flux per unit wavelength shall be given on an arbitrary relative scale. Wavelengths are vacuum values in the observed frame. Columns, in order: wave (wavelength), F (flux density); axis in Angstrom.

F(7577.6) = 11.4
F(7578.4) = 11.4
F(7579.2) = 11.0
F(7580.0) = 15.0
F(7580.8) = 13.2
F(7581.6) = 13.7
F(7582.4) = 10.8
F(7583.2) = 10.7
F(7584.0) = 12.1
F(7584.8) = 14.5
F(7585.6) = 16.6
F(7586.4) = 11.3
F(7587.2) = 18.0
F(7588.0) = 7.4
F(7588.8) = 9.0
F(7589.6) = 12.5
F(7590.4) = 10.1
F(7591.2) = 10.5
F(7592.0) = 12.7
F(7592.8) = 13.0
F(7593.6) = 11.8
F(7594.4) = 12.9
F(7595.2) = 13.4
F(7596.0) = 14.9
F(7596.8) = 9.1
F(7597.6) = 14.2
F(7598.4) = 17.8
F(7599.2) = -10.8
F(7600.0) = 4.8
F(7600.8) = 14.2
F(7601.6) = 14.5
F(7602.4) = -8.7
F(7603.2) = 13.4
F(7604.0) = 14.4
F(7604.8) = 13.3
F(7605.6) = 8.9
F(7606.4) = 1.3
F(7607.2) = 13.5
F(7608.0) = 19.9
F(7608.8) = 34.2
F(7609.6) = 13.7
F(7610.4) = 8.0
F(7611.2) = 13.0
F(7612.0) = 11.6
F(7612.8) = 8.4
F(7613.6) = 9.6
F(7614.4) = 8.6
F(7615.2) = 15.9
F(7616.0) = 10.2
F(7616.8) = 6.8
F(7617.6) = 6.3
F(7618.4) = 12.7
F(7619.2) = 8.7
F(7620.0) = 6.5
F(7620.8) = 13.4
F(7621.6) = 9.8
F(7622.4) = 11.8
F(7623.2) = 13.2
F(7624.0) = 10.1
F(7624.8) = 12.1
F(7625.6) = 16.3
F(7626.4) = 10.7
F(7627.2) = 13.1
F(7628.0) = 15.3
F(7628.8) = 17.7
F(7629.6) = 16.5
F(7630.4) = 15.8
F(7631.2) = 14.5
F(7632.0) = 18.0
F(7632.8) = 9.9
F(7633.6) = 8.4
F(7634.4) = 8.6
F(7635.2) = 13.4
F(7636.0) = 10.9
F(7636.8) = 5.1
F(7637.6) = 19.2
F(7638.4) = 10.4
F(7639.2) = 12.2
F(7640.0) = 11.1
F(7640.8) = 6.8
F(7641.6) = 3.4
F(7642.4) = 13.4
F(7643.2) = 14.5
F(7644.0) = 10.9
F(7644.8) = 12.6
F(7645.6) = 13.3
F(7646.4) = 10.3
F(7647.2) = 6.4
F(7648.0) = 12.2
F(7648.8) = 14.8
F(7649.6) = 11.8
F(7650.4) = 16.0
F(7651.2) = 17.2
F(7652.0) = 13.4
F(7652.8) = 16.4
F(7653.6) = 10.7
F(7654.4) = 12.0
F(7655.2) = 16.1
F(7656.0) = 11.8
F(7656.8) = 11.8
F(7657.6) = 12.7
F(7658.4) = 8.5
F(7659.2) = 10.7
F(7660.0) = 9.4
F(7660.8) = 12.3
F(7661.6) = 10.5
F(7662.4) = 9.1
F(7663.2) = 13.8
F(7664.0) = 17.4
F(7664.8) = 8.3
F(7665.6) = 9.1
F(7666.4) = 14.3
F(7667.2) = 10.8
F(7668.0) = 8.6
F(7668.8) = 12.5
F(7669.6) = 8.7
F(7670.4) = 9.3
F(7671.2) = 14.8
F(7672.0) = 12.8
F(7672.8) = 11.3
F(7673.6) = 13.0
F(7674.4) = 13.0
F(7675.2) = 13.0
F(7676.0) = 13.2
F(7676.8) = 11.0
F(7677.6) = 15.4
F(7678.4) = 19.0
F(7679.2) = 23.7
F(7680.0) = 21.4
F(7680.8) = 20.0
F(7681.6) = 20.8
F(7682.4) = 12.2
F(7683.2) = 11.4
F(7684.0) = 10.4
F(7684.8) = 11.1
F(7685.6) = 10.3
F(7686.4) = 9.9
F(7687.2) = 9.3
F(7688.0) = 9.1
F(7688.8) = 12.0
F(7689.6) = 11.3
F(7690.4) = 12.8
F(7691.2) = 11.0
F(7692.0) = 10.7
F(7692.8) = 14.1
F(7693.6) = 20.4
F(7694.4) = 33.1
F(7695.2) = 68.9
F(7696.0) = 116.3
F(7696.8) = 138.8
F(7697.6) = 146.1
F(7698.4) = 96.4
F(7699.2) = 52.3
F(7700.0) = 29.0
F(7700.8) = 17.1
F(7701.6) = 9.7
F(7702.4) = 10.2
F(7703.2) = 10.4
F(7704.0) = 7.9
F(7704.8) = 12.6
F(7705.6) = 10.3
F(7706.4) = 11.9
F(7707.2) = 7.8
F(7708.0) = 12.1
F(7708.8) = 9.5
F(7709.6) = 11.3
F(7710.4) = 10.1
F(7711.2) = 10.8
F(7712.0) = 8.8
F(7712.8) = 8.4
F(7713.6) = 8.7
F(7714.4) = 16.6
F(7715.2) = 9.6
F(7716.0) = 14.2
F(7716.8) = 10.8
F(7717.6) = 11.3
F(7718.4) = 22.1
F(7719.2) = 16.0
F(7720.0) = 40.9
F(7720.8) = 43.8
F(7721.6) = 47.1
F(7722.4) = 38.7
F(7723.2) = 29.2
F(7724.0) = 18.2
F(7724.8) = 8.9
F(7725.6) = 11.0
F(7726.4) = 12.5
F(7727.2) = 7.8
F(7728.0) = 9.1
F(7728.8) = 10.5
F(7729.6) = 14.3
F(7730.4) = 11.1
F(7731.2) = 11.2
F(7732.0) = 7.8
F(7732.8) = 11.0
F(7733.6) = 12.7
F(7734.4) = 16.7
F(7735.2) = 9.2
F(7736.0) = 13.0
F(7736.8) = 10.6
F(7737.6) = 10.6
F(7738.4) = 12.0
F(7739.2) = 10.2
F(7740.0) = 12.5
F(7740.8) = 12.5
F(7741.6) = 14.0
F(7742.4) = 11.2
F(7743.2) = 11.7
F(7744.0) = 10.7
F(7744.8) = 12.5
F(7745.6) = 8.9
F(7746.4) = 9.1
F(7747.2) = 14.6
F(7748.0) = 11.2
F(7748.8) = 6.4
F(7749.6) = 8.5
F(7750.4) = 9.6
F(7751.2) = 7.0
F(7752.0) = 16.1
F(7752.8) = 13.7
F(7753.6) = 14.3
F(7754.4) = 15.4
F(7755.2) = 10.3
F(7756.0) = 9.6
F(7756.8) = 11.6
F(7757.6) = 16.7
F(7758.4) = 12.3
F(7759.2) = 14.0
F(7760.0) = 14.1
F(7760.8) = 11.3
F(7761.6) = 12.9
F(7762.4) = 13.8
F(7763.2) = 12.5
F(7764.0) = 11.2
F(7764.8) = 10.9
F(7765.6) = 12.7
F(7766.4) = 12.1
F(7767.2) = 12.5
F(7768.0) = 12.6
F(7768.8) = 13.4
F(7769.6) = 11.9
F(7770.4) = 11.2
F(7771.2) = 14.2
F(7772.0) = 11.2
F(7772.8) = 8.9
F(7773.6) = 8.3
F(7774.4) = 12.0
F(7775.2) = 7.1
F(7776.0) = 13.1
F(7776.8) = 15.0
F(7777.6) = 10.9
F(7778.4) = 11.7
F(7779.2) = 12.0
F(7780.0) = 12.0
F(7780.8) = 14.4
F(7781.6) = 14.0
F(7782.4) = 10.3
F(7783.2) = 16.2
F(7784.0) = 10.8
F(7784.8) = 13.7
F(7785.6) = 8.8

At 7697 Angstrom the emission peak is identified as Halpha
